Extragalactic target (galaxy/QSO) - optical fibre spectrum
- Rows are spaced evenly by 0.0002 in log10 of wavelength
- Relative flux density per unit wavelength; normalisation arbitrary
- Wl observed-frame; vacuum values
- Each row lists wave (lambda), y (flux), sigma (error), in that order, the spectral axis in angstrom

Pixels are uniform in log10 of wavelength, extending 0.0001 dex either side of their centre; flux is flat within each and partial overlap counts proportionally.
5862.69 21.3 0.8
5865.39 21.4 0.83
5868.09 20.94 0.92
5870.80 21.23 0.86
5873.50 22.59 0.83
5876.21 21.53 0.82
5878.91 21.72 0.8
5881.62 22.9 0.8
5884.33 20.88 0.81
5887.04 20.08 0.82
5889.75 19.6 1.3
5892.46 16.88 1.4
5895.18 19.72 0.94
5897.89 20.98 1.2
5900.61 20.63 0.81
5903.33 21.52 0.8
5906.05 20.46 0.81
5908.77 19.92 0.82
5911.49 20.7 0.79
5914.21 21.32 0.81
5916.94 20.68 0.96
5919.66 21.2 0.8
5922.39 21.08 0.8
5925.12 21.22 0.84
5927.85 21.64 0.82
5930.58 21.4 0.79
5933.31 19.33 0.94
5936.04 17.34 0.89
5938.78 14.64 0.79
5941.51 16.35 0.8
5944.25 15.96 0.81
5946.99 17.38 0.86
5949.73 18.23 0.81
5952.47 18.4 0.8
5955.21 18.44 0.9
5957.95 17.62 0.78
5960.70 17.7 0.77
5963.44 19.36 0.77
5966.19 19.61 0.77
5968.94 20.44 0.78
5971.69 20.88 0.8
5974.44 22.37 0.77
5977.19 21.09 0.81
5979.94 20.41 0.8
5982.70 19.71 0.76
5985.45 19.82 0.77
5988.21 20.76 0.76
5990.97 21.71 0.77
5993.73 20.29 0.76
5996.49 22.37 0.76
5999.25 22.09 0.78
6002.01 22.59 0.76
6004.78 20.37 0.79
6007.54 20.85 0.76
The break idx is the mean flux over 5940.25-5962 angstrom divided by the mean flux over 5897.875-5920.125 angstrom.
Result 0.84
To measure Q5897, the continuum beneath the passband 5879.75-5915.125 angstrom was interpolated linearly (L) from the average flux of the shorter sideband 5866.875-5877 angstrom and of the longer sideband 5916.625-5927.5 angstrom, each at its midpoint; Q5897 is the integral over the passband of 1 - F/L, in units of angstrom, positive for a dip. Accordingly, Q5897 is 1.5 angstrom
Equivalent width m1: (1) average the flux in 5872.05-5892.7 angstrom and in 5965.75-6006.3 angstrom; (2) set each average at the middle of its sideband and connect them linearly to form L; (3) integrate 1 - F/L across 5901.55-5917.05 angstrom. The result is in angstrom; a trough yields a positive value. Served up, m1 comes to 0.2 angstrom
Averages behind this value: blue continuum 21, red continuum 21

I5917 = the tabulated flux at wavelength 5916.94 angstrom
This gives 20.68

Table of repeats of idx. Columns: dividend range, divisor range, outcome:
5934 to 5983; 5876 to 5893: 0.90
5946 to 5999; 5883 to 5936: 0.97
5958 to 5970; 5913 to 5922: 0.91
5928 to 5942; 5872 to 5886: 0.83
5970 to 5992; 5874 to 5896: 1.02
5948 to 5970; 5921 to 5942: 0.97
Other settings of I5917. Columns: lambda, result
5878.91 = 21.72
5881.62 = 22.9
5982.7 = 19.71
